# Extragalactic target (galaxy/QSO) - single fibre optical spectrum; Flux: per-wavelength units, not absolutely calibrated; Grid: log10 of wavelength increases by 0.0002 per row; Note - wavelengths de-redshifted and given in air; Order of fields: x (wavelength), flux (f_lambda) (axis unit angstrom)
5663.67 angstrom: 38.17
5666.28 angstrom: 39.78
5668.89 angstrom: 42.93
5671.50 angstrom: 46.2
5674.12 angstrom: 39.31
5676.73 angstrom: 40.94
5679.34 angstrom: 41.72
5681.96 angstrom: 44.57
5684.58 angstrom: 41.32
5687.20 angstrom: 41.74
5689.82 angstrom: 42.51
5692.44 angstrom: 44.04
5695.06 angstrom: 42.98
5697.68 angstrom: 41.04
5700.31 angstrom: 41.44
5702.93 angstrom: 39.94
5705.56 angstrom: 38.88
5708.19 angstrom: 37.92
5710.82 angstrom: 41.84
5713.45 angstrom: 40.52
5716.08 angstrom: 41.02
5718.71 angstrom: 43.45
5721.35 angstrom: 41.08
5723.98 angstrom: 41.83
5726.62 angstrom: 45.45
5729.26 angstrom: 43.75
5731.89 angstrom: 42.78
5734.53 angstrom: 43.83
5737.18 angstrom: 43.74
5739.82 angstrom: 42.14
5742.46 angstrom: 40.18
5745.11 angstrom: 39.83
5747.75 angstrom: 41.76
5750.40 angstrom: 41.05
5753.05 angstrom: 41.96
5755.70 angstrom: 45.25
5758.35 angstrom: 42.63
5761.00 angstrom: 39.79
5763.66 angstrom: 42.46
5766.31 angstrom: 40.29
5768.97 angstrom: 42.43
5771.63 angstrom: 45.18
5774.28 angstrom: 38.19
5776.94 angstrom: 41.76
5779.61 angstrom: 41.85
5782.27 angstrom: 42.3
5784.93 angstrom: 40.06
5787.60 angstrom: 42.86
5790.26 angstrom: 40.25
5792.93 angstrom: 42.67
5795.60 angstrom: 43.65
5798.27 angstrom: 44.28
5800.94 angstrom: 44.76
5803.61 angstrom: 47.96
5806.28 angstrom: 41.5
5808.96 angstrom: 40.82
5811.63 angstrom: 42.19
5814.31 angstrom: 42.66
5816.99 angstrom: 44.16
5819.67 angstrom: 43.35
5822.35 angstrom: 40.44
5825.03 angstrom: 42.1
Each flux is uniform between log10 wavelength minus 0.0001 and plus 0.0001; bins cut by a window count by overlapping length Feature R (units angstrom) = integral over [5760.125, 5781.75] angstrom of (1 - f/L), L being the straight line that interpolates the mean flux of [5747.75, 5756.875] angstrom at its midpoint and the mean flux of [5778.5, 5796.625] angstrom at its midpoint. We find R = 0.34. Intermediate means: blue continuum 42.6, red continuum 41.9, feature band 41.5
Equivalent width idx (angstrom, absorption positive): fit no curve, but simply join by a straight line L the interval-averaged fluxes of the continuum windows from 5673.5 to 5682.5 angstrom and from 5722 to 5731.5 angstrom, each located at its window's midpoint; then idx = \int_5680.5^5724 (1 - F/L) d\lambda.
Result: 1.0 angstrom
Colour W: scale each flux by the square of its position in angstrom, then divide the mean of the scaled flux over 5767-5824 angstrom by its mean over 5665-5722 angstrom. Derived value 1.06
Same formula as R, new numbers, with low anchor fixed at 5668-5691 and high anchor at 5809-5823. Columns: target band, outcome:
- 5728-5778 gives 0.4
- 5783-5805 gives -0.4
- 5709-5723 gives 0.3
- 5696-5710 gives 0.8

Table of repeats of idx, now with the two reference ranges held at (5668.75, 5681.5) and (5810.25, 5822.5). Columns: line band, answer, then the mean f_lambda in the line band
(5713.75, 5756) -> 0.17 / 42.3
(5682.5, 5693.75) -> -0.05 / 42.5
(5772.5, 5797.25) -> 0.61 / 41.6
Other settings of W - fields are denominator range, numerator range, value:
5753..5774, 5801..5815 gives 1.04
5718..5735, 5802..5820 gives 1.03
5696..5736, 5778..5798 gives 1.03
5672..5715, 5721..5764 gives 1.04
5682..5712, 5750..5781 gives 1.04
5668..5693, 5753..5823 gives 1.04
